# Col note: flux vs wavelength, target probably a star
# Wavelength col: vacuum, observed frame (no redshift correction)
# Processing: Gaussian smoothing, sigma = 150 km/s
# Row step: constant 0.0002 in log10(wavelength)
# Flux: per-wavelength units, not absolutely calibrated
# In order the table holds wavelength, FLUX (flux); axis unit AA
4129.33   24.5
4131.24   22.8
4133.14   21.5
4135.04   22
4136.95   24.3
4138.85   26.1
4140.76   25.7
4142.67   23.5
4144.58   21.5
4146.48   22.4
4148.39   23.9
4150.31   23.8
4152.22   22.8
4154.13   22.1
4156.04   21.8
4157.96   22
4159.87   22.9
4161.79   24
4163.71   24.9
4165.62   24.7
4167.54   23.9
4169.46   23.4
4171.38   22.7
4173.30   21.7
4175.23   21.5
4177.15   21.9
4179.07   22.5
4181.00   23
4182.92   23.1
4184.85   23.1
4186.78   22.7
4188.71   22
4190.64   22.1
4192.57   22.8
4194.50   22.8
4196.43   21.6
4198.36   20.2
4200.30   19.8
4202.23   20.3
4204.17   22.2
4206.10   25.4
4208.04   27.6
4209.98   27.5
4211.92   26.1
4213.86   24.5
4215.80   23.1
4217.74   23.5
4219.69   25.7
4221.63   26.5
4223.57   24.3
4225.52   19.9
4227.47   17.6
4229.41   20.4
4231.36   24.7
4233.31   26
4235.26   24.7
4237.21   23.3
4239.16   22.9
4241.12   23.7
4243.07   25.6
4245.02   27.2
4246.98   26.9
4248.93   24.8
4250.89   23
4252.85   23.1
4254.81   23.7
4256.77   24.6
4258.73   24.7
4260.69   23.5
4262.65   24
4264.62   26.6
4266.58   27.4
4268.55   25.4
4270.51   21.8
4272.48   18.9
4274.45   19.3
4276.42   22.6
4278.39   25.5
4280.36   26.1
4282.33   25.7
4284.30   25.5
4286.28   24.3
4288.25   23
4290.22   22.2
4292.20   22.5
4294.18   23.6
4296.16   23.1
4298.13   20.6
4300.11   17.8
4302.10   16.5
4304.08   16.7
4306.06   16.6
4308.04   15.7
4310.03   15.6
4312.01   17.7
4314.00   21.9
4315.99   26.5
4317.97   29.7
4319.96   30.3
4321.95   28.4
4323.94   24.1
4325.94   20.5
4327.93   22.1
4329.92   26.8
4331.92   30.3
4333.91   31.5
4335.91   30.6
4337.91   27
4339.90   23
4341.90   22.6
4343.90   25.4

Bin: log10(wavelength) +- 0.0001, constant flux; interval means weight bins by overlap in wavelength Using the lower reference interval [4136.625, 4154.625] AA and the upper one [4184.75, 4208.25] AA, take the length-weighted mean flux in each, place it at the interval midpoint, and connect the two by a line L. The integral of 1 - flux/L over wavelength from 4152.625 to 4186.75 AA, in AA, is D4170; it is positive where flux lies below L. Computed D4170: 0.2 AA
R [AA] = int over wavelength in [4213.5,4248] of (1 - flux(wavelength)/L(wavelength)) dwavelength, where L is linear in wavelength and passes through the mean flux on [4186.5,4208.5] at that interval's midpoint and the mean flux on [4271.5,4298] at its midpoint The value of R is -1.9 AA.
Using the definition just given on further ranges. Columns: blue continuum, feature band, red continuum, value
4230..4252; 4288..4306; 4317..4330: 3.6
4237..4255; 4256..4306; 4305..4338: 3.4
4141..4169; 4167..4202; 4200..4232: 1.8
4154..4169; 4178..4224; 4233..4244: 0.8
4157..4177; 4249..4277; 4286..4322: -2.0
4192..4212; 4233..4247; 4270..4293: -1.0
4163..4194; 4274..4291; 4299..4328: -1.8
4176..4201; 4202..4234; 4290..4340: -2.2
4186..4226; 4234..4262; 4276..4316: -2.5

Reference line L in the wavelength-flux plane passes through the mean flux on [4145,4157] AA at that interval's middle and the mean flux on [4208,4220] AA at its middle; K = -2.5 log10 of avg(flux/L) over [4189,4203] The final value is 0.15 mag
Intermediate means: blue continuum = 22.8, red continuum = 25.2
